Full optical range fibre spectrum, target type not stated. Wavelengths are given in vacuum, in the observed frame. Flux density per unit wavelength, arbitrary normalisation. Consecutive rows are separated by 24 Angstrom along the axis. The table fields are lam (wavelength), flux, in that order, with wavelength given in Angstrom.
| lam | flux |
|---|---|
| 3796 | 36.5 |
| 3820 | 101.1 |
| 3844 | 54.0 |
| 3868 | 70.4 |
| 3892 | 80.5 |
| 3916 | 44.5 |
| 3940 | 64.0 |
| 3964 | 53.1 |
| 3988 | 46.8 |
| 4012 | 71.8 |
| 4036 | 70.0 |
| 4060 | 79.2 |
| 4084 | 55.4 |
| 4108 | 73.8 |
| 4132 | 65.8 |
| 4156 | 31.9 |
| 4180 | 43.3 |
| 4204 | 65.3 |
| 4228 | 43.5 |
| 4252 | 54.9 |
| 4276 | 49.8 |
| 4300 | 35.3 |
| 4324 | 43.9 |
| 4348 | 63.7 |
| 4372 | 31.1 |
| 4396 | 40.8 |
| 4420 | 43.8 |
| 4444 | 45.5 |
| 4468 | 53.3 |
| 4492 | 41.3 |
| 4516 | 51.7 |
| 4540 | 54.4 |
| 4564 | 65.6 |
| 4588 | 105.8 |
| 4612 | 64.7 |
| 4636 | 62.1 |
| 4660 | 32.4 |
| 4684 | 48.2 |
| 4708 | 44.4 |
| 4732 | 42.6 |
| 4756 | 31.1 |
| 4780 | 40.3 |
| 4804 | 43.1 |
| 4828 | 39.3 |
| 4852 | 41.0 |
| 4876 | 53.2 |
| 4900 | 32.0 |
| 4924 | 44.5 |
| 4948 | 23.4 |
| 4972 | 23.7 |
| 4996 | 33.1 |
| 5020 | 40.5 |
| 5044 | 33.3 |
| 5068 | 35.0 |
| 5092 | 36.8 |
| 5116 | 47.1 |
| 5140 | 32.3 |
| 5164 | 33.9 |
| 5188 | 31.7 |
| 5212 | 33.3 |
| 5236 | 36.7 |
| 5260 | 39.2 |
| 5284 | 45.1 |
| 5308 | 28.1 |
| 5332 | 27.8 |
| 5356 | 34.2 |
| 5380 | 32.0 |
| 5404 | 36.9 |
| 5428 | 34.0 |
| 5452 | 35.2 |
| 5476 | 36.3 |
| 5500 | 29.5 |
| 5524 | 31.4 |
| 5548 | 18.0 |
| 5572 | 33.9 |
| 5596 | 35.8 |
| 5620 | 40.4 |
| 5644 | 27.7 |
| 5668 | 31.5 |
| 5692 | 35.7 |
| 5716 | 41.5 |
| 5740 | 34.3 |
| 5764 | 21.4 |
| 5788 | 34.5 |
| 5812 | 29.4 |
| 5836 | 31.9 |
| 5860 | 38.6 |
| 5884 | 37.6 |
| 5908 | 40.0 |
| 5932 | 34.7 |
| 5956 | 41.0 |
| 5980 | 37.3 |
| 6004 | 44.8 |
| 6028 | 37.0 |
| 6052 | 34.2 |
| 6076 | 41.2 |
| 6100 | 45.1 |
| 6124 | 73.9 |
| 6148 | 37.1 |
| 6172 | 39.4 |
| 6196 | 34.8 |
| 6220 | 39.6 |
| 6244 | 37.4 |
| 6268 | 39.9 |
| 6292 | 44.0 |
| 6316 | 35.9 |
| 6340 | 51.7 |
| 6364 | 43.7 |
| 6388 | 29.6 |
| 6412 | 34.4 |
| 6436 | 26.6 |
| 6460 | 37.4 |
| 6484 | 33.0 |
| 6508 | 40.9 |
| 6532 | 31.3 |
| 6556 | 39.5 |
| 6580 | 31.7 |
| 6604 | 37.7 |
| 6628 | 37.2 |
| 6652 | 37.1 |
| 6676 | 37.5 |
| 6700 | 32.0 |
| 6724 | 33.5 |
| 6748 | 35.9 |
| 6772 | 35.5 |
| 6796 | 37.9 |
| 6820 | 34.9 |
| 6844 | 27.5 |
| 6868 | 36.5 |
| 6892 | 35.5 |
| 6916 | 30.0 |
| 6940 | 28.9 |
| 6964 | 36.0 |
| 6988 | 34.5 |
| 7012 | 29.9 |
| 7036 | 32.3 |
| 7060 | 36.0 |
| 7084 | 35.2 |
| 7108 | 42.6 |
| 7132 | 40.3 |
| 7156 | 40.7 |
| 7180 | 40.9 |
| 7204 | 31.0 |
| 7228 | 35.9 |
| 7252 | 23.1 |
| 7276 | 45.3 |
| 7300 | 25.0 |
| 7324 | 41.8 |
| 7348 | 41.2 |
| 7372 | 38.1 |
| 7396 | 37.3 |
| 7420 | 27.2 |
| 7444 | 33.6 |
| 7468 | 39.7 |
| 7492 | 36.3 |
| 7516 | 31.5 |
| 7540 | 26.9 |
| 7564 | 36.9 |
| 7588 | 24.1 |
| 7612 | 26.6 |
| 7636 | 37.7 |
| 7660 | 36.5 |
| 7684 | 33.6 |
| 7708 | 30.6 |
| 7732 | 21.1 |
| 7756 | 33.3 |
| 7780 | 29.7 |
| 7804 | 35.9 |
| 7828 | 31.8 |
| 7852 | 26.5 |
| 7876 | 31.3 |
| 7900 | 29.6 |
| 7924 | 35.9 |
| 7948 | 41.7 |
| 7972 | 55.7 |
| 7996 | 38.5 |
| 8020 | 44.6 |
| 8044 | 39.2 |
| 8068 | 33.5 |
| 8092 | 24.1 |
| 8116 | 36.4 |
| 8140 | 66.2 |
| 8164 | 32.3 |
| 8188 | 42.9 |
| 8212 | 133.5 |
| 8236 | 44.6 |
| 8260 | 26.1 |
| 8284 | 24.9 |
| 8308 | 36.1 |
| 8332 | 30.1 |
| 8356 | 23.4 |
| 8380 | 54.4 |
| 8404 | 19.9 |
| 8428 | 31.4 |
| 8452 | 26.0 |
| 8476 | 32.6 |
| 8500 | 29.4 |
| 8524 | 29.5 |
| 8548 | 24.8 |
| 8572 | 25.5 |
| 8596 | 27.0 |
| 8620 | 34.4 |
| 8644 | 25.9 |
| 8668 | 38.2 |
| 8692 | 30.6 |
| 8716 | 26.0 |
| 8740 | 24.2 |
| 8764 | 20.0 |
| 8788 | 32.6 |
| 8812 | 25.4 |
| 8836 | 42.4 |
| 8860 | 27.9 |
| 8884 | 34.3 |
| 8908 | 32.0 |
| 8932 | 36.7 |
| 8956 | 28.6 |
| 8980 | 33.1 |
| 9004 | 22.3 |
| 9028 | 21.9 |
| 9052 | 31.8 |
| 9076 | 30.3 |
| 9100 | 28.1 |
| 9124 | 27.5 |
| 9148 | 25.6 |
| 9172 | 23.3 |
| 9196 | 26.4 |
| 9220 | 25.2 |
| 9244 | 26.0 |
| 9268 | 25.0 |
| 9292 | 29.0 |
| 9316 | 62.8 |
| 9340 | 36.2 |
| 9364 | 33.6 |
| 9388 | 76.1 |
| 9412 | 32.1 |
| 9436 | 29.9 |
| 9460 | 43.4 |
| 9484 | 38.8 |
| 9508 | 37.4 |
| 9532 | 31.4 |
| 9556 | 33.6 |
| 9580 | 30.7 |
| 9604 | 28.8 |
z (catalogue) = 0.641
